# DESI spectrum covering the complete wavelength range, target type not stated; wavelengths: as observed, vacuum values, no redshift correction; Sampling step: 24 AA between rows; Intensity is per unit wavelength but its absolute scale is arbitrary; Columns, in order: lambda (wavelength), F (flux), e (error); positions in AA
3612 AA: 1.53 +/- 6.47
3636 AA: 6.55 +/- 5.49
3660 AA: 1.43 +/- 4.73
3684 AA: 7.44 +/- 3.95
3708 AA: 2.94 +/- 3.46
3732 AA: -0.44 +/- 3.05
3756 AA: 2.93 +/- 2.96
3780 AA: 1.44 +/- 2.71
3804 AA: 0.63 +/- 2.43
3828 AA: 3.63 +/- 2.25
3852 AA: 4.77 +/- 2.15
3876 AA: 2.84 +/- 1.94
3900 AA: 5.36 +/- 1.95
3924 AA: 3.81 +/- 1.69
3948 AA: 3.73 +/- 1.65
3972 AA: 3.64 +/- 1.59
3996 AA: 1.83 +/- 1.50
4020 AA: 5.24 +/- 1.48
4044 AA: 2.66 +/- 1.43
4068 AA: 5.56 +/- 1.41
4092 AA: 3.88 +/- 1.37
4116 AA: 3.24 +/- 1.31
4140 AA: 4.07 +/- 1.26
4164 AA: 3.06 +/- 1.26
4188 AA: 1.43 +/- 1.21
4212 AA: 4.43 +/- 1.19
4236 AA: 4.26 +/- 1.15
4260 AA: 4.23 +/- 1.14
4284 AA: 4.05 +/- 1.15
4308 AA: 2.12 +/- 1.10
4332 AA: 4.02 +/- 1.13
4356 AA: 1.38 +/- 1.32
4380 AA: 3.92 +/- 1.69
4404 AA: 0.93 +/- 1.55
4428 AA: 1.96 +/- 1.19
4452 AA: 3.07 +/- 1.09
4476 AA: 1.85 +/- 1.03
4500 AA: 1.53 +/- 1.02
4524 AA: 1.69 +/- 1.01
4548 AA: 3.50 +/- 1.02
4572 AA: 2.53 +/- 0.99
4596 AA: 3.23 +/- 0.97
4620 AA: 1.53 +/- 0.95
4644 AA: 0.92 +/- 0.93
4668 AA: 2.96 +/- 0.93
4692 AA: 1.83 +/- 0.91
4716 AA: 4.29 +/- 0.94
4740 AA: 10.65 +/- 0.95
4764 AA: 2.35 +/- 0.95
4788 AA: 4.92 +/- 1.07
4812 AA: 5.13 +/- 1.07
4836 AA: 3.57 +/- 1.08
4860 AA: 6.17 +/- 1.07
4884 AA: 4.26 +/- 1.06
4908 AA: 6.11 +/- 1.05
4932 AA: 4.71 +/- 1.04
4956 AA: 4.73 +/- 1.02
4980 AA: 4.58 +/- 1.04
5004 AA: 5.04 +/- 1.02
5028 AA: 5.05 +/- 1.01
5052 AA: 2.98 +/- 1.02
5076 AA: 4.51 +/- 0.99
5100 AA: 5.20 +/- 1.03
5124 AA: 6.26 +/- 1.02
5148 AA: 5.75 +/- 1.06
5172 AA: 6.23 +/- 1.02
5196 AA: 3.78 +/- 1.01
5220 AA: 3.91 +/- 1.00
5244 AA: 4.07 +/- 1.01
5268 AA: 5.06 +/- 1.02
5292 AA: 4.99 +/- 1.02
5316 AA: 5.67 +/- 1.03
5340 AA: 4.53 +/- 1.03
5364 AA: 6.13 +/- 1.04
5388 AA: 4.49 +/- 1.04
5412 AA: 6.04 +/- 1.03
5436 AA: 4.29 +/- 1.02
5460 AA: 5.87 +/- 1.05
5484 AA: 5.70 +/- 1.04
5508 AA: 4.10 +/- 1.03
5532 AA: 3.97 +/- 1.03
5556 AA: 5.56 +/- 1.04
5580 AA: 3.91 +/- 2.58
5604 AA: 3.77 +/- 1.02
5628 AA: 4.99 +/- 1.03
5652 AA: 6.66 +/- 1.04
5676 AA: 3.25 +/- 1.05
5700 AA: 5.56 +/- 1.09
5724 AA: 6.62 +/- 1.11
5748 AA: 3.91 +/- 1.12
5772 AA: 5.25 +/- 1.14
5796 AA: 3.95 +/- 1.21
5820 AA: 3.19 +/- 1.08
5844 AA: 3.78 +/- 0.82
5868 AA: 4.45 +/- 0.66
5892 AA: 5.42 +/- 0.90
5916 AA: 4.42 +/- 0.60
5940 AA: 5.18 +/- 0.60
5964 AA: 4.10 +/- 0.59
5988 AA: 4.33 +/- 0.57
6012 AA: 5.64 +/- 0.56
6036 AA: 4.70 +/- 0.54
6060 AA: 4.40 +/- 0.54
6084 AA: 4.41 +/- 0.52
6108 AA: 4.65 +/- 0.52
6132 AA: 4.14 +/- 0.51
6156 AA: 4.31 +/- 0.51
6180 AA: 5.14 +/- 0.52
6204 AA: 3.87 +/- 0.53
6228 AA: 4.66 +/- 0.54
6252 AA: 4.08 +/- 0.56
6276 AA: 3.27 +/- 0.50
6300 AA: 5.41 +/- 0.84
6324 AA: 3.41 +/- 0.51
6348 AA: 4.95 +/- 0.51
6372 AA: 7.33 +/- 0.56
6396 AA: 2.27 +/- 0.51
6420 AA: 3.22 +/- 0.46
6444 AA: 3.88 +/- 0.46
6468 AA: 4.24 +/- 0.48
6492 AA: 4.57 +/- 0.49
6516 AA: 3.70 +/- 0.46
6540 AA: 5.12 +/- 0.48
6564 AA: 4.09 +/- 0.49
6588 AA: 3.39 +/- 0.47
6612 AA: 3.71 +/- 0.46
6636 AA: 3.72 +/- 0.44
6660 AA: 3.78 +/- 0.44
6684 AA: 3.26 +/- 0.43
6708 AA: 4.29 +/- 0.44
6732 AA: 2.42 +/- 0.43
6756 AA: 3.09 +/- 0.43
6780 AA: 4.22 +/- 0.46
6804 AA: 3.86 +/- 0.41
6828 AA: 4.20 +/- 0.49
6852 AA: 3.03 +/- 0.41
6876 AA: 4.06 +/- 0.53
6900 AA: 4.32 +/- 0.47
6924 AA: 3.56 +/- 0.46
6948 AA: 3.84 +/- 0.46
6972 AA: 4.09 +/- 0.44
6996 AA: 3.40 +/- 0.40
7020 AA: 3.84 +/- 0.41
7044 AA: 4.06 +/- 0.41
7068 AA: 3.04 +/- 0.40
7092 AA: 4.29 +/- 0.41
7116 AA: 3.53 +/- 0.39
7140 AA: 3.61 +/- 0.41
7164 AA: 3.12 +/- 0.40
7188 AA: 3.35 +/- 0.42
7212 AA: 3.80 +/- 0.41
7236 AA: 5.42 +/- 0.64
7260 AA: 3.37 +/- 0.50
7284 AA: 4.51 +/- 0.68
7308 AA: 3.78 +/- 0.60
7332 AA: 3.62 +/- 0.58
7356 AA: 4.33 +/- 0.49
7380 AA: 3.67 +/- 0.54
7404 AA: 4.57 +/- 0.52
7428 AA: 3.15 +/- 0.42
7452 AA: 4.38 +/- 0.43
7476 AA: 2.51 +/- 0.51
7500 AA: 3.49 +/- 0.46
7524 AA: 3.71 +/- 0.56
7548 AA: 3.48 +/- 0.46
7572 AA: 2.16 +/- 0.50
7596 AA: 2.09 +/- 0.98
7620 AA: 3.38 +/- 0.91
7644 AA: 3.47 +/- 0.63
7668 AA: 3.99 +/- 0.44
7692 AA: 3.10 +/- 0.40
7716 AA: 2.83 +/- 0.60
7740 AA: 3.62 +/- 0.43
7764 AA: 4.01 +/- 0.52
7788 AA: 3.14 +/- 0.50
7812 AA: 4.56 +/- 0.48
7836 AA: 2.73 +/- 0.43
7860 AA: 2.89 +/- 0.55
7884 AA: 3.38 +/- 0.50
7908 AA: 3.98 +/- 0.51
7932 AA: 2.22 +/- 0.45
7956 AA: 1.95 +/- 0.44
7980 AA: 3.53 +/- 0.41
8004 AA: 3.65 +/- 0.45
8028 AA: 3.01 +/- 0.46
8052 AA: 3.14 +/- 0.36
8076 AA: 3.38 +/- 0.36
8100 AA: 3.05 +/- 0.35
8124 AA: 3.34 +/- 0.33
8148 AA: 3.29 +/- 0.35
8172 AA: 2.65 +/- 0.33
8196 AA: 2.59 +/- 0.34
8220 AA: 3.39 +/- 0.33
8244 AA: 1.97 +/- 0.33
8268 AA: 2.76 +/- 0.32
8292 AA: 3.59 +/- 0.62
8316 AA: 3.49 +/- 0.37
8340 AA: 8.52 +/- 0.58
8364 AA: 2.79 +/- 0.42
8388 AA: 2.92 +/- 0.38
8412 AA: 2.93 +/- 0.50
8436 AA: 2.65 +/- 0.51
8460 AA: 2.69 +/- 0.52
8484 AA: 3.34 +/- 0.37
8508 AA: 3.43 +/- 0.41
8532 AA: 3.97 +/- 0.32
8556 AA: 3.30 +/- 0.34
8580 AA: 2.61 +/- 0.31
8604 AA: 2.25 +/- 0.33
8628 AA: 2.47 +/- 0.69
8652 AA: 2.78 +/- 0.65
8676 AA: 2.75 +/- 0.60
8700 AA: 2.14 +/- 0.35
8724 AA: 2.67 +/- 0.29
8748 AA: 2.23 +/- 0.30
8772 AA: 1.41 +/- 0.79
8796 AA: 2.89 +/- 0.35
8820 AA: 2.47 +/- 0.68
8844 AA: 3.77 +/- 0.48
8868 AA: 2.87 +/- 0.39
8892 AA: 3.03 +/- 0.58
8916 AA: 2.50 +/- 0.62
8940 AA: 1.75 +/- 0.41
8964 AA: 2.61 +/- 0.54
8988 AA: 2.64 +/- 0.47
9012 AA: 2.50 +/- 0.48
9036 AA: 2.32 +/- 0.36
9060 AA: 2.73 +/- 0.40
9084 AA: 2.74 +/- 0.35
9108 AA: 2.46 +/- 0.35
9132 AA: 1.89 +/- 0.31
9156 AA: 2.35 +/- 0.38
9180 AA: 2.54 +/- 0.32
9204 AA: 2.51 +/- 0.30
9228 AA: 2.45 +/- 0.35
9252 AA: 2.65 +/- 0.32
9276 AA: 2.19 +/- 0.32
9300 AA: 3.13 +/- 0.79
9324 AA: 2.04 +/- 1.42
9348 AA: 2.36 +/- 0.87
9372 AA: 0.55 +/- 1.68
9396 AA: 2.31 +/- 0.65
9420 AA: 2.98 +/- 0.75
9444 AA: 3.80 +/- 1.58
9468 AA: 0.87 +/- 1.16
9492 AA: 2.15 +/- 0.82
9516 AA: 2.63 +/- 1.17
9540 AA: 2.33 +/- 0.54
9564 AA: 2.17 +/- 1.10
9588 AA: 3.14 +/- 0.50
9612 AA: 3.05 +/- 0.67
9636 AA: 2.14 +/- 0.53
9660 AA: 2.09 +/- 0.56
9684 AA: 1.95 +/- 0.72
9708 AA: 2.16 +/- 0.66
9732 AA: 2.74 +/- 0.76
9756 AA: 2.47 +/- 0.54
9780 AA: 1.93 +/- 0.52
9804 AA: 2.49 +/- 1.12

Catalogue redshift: 0.270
